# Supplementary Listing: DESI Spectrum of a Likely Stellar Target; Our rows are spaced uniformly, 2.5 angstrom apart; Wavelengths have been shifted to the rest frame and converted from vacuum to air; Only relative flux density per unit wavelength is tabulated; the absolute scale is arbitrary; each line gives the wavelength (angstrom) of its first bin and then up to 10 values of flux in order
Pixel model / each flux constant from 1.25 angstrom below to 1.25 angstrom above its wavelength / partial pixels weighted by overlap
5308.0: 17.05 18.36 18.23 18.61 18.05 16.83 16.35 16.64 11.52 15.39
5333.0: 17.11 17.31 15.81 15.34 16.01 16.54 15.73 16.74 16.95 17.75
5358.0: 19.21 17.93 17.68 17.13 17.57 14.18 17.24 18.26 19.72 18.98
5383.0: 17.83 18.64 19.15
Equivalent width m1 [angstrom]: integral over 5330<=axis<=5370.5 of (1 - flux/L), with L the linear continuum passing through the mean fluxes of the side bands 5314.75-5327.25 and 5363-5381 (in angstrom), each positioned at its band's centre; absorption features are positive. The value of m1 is 1.1 angstrom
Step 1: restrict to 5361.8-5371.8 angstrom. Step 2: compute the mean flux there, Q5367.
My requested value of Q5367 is 16.6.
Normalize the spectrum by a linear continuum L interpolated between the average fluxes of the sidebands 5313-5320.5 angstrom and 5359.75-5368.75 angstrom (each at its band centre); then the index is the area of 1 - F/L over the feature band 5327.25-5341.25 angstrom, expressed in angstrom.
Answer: 1.8 angstrom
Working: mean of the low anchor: 18.1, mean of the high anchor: 17.6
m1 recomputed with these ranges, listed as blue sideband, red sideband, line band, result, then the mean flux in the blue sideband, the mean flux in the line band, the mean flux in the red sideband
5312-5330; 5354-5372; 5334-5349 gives 0.7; 16.5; 16.1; 17.3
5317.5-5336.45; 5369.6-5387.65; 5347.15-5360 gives -0.2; 16.1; 17.4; 18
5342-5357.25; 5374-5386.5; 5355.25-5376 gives 0.4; 16.7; 17.4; 18.7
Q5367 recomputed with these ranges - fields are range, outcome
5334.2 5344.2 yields 16.1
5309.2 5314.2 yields 18.3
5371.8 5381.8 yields 18.6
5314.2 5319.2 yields 18.3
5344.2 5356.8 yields 16.7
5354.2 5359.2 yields 18.5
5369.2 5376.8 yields 16.6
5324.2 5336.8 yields 15.6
